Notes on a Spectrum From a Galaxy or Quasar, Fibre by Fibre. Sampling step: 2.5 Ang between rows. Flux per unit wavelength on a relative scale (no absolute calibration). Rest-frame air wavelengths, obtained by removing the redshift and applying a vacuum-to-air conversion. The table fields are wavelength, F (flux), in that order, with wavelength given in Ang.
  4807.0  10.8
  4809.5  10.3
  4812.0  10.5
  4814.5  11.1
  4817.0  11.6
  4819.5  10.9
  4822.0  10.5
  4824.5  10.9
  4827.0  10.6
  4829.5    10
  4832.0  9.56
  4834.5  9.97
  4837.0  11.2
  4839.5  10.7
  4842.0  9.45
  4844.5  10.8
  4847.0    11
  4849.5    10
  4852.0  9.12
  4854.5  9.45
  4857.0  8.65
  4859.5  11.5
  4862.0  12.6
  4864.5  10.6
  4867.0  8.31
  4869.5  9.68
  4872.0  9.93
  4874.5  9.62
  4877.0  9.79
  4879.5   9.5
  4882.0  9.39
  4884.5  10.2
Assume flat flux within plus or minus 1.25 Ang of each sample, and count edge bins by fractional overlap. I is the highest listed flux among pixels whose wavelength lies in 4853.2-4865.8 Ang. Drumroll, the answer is 12.6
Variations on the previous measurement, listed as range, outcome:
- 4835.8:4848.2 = 11.2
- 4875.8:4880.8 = 9.79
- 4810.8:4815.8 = 11.1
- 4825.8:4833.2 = 10.6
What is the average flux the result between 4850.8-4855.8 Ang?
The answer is 9.28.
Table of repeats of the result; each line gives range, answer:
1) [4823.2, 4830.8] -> 10.5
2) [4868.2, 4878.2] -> 9.75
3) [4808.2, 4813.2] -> 10.4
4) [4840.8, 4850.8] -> 10.3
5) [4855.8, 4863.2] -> 10.9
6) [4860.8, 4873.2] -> 10.2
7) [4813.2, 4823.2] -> 11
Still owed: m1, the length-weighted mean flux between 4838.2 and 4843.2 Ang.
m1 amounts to 10.1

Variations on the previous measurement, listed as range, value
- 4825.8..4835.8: 10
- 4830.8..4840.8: 10.4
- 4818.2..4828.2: 10.7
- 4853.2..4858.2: 9.05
